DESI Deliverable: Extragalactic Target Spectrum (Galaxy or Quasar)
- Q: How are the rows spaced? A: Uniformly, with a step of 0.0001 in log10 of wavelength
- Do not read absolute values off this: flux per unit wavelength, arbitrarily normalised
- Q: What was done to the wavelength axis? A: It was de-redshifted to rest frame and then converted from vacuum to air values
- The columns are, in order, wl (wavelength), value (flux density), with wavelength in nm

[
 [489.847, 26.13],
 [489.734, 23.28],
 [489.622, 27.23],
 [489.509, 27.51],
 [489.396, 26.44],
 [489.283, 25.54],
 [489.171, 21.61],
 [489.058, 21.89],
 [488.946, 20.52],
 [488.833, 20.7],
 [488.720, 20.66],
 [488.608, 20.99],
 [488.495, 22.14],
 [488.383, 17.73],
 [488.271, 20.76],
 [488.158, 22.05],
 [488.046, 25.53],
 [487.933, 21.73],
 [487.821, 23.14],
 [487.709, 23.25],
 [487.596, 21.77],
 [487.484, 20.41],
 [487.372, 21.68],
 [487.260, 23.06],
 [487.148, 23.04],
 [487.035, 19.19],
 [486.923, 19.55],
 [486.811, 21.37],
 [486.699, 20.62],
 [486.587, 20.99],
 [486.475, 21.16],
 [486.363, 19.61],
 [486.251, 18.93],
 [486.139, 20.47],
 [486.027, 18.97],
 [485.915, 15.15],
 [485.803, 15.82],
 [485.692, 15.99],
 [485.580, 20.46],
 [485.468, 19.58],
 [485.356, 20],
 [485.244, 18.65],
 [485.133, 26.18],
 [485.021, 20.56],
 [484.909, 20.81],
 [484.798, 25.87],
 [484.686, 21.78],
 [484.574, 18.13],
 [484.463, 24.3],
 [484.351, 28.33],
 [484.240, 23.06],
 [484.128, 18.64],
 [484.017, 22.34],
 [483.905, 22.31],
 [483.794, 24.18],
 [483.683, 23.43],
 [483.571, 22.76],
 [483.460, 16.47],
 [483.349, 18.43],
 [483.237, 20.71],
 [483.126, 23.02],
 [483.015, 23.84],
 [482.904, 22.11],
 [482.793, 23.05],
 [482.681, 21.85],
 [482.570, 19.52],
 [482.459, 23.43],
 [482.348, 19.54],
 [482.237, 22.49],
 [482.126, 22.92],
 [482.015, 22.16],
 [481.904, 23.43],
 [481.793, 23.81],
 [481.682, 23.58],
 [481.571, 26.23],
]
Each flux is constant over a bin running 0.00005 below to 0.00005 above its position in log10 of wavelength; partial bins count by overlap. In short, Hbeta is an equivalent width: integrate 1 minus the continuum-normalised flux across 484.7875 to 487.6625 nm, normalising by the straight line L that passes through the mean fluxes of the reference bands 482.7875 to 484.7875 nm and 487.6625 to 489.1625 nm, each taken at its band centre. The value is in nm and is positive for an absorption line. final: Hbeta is 0.20 nm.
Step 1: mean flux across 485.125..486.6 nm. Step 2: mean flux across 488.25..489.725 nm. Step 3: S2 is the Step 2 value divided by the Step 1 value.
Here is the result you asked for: 1.18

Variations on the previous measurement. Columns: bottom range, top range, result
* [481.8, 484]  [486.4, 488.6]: 0.98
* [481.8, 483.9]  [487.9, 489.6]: 1.03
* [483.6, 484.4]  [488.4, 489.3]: 0.93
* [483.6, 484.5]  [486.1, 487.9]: 0.91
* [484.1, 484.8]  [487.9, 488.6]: 0.95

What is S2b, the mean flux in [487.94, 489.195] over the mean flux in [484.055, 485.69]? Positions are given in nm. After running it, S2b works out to 0.98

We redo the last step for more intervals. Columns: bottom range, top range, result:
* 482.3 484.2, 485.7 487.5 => 0.92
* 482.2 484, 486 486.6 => 0.92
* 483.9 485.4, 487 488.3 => 1.00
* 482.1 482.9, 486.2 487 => 0.93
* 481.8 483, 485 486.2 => 0.87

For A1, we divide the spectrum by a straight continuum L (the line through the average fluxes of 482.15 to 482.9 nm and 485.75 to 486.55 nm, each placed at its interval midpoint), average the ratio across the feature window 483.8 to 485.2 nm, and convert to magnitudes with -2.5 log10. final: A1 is -0.136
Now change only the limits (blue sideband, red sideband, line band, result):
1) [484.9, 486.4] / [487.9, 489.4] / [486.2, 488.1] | -0.04 mag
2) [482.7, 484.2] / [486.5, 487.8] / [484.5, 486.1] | 0.08 mag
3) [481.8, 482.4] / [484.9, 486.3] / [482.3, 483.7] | 0.01 mag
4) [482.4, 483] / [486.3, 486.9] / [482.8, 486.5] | 0.02 mag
